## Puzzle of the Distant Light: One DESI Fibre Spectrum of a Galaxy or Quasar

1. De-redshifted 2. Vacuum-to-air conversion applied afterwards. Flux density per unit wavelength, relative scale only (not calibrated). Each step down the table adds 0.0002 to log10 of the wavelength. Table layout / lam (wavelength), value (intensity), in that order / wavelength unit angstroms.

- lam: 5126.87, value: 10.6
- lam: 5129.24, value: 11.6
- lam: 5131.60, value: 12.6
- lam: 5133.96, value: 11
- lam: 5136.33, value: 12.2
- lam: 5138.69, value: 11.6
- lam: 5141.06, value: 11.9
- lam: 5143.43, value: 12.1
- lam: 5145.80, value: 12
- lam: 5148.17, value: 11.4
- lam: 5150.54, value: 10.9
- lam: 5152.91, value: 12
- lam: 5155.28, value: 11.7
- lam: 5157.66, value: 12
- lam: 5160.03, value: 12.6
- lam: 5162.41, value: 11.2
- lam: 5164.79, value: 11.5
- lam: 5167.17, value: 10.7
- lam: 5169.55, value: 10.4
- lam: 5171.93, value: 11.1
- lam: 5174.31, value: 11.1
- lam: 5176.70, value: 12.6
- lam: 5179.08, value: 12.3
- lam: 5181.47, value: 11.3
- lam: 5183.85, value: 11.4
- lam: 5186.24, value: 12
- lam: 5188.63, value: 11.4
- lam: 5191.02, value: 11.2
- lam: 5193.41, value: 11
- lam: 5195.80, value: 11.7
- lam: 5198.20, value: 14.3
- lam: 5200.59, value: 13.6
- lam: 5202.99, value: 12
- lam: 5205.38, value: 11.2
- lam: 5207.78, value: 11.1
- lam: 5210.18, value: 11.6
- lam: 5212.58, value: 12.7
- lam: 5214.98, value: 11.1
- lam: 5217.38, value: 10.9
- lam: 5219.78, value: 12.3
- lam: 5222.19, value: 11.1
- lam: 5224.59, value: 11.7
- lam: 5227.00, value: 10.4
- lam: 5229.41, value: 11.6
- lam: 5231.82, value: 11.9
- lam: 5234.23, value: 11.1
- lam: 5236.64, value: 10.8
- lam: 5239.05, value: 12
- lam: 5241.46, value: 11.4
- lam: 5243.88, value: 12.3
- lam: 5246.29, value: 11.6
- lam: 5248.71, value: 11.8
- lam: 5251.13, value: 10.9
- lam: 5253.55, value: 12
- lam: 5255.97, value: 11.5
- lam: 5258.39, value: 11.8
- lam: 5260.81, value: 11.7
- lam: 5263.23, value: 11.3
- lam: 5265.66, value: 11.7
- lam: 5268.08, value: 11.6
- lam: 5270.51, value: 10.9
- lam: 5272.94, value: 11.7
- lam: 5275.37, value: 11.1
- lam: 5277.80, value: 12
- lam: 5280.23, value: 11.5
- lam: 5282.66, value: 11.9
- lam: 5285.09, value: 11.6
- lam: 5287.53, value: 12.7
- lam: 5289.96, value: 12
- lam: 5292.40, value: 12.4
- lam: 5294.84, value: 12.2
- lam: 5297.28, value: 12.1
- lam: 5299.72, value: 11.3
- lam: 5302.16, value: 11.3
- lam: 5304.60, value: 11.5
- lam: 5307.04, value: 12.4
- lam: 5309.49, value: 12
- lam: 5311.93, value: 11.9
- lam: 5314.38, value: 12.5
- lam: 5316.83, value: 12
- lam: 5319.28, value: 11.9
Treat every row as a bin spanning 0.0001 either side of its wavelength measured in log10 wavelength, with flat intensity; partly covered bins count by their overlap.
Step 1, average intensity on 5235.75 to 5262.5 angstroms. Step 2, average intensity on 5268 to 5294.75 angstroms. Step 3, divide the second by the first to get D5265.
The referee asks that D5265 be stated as 1.01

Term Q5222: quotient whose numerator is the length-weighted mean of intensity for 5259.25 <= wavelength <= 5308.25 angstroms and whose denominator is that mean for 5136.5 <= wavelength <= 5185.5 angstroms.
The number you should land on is 1.0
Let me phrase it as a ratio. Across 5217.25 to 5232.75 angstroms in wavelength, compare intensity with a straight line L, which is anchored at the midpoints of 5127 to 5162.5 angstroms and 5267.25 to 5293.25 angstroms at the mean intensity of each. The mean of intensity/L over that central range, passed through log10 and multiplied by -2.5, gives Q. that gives 0.03 mag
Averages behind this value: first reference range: 11.8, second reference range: 11.8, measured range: 11.4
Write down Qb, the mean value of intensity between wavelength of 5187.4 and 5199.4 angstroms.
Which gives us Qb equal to 11.9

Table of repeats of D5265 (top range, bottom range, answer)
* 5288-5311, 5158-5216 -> 1.02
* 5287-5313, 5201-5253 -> 1.04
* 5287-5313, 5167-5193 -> 1.05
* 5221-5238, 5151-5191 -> 0.97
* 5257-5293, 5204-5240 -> 1.02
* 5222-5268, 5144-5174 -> 1.00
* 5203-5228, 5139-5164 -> 0.97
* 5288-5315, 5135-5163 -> 1.01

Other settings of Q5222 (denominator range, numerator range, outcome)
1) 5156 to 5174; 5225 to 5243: 1.00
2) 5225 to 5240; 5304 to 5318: 1.07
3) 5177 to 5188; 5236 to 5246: 0.99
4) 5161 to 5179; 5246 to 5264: 1.02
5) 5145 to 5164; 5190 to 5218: 1.01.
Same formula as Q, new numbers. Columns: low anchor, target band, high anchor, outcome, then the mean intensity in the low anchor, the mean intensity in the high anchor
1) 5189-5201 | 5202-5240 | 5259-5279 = 0.05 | 12.2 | 11.5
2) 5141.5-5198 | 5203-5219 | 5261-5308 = 0.01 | 11.6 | 11.7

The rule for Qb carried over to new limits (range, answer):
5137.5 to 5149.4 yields 11.8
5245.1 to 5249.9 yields 11.7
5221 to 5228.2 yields 11.1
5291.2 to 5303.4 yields 11.9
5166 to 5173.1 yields 10.7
